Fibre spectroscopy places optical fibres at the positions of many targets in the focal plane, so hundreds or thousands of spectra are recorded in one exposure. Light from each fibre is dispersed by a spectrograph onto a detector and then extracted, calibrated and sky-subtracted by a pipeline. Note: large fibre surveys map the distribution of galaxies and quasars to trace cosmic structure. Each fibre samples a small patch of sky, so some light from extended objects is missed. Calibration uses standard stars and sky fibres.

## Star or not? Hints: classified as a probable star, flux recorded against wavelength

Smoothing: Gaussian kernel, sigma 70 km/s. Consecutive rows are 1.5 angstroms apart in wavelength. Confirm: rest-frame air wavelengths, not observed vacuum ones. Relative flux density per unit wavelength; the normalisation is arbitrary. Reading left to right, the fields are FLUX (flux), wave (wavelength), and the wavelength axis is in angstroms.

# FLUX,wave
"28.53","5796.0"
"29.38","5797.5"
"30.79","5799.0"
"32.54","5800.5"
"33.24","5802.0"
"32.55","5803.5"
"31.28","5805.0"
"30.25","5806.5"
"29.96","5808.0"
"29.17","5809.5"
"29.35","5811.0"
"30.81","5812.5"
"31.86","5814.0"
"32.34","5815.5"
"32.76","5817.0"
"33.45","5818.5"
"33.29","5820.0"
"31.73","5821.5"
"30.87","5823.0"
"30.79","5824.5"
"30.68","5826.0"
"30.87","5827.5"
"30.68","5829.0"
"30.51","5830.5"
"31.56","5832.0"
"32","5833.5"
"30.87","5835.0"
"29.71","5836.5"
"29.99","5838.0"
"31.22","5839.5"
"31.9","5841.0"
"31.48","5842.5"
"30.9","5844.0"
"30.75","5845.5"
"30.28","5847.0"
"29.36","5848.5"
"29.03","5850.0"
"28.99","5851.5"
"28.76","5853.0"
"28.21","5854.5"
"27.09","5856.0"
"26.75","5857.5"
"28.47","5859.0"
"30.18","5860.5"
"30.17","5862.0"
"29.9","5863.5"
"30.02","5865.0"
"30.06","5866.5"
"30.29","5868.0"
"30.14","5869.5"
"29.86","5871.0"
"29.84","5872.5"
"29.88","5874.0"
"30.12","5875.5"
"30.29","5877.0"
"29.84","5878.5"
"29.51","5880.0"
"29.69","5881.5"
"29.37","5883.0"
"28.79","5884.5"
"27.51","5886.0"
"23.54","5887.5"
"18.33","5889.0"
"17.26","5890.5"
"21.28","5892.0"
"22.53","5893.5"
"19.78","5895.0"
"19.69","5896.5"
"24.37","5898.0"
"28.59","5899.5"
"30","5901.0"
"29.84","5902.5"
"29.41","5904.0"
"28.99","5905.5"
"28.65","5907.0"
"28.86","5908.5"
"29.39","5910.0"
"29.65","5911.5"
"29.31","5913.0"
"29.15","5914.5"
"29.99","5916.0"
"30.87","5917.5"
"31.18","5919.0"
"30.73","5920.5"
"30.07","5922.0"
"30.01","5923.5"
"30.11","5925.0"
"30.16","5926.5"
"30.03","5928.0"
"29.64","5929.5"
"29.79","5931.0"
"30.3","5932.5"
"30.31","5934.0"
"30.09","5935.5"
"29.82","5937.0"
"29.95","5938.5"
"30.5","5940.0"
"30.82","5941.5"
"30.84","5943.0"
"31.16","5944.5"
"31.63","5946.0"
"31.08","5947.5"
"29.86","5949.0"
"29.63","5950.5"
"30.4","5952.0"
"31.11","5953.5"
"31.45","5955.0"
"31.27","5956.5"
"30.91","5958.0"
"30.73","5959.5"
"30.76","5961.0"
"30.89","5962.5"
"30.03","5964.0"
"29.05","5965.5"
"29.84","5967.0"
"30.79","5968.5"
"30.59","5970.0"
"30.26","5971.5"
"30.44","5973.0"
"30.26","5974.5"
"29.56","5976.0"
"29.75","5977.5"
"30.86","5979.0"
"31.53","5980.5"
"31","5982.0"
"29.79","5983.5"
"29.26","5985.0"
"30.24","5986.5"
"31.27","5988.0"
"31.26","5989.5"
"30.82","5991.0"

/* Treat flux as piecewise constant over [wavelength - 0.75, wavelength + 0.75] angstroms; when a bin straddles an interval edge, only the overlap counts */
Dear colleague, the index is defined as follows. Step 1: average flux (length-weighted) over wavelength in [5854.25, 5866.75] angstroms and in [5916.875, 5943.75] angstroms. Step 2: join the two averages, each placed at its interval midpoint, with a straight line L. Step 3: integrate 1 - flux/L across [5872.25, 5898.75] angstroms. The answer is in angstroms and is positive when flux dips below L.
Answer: 3.5 angstroms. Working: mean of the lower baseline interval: 29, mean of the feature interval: 25.6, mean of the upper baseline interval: 30.3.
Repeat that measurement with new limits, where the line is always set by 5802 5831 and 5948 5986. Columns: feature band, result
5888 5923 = 4.4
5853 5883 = 1.5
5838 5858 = 0.9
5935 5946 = 0.0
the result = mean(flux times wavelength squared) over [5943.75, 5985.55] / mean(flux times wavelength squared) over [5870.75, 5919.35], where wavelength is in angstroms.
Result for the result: 1.14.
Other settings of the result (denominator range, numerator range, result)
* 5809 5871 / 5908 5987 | 1.03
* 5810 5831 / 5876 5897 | 0.81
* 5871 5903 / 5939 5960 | 1.20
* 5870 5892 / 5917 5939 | 1.13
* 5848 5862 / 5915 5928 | 1.08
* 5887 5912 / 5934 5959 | 1.23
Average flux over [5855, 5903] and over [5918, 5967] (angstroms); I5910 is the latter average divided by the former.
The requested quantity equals 1.12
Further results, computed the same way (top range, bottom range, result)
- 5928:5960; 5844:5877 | 1.04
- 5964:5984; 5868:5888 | 1.04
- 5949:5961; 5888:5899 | 1.48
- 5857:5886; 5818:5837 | 0.95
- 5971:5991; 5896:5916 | 1.07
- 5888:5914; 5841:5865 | 0.87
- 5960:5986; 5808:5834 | 0.97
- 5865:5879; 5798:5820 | 0.95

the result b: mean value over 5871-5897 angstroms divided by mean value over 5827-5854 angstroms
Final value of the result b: 0.85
